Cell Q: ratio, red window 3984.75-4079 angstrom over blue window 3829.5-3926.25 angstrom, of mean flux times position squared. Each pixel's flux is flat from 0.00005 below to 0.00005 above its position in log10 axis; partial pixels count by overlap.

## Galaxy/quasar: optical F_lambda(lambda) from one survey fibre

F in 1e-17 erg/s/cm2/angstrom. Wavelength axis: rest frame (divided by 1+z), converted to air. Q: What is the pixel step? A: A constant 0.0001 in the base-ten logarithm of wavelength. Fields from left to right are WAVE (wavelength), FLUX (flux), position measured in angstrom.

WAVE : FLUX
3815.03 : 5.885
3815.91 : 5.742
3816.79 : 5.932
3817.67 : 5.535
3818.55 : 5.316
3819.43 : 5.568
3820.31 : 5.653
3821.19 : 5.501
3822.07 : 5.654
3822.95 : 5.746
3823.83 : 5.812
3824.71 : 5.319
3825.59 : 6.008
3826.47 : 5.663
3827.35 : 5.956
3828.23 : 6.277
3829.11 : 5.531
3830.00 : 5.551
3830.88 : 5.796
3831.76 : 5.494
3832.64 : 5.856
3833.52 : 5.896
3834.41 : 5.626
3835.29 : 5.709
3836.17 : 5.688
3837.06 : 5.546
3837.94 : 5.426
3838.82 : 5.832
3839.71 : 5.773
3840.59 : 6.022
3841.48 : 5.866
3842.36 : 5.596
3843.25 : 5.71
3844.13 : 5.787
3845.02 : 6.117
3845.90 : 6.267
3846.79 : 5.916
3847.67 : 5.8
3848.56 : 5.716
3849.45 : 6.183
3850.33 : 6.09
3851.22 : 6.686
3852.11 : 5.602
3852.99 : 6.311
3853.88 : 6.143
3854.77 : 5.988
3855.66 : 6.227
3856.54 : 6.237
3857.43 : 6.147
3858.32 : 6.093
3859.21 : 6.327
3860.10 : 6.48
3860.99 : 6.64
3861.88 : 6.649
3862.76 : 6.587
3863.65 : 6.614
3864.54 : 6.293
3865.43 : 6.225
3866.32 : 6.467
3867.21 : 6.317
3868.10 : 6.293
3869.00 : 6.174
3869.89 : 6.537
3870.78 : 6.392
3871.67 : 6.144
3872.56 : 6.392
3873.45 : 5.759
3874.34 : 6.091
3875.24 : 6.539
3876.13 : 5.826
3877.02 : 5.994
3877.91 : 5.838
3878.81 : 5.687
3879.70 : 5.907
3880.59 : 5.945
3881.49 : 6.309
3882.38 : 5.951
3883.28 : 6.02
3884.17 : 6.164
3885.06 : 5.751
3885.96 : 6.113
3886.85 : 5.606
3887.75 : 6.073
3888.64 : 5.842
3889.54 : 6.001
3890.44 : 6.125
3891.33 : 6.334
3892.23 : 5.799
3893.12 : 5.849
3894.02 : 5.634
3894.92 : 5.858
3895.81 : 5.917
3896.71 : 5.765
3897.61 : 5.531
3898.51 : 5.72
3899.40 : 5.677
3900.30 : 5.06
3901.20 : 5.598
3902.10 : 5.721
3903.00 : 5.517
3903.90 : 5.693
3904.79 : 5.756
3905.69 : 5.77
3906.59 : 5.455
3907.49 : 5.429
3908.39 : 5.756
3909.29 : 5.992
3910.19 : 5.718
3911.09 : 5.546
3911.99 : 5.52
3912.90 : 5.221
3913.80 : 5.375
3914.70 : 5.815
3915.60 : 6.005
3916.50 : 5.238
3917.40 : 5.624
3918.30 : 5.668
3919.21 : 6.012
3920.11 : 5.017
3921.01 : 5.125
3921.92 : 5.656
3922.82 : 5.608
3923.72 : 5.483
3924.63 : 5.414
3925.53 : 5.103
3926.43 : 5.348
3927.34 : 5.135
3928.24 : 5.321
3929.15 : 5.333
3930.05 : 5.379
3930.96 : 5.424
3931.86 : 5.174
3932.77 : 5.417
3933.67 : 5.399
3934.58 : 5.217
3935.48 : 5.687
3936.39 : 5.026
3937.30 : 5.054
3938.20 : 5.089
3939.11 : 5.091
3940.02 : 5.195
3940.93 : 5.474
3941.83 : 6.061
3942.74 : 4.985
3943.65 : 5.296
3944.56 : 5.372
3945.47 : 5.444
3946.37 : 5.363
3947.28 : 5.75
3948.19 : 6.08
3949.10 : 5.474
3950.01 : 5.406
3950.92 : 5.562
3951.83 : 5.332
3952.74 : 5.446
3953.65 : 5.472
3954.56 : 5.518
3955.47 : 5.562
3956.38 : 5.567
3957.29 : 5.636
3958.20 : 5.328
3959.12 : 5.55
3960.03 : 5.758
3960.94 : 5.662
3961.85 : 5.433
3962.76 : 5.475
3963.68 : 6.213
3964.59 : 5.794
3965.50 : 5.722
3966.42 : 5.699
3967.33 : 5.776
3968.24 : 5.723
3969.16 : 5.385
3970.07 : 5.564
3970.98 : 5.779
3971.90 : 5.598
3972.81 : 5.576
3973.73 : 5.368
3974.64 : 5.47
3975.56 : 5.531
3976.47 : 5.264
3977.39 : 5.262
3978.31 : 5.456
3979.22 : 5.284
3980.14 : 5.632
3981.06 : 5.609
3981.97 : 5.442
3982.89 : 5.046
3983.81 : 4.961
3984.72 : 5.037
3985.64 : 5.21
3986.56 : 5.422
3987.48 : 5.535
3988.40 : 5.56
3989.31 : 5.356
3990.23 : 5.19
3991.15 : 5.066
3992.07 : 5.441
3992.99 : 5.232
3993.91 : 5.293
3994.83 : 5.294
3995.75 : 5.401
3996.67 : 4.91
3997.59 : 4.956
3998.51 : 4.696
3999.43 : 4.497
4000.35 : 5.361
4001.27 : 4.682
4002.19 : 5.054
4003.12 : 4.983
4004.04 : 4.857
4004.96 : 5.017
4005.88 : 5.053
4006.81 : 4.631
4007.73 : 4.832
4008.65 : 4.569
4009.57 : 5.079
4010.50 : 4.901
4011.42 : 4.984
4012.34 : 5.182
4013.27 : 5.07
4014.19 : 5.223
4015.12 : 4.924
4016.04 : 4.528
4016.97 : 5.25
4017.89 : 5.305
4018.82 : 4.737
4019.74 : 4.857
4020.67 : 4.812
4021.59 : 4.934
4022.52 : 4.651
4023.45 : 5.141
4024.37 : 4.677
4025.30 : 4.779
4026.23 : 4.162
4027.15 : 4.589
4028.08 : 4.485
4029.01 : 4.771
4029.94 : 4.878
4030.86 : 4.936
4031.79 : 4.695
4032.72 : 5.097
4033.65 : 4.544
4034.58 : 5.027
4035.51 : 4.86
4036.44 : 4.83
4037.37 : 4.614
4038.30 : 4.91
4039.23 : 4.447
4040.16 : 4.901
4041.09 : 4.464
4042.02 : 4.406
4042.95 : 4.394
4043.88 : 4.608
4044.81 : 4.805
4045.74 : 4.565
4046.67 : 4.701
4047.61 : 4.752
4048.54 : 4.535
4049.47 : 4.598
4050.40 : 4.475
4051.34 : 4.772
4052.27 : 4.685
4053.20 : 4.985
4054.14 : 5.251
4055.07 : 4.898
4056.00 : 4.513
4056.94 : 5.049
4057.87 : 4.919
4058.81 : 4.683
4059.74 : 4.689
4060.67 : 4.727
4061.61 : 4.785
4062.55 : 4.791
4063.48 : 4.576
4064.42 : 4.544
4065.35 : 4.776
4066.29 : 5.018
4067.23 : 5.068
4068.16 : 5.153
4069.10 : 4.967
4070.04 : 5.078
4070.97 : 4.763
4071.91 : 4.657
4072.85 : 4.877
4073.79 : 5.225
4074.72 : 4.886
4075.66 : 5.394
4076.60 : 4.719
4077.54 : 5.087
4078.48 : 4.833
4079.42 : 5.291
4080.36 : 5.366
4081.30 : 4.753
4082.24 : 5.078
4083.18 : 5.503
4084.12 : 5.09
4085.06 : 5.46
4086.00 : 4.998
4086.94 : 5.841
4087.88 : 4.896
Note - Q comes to 0.9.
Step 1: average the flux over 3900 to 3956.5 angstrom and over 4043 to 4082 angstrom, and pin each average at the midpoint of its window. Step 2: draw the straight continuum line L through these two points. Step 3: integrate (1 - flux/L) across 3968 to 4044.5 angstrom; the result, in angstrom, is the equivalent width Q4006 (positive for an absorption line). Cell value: 1.2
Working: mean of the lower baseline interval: 5.47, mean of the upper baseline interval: 4.85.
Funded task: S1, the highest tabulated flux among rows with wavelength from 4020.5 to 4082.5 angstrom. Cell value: 5.394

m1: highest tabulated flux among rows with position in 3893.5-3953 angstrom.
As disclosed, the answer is 6.08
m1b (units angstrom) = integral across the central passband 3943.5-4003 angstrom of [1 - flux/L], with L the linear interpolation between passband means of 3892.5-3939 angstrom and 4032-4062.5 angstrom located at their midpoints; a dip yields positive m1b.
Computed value -2.8 angstrom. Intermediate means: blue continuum 5.5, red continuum 4.73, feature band 5.41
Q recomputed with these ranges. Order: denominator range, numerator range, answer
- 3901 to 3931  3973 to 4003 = 0.98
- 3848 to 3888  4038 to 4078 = 0.86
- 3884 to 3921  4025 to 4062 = 0.89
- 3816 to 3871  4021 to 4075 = 0.89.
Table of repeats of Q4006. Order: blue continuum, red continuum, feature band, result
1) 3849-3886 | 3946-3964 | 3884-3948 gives 3.2 angstrom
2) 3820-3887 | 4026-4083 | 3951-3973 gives -1.0 angstrom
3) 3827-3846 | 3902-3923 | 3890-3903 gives -0.3 angstrom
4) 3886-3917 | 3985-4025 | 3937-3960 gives -0.2 angstrom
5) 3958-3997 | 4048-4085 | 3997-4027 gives 2.0 angstrom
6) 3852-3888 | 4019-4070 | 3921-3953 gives 1.4 angstrom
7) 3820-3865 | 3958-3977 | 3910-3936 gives 1.3 angstrom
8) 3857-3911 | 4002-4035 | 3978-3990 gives -0.4 angstrom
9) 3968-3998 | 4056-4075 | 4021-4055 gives 2.0 angstrom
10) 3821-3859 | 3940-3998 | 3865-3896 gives -1.7 angstrom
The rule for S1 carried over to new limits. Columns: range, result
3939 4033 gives 6.213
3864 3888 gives 6.539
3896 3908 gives 5.77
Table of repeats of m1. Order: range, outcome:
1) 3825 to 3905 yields 6.686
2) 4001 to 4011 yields 5.079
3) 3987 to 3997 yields 5.56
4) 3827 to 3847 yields 6.277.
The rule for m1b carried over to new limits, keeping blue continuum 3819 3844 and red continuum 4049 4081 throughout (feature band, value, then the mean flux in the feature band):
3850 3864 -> -1.7 angstrom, 6.3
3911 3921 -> -0.2 angstrom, 5.53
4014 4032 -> 0.8 angstrom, 4.81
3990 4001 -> 0.1 angstrom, 5.1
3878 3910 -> -1.8 angstrom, 5.81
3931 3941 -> 0.2 angstrom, 5.25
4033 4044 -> 0.7 angstrom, 4.68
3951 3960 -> -0.4 angstrom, 5.5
